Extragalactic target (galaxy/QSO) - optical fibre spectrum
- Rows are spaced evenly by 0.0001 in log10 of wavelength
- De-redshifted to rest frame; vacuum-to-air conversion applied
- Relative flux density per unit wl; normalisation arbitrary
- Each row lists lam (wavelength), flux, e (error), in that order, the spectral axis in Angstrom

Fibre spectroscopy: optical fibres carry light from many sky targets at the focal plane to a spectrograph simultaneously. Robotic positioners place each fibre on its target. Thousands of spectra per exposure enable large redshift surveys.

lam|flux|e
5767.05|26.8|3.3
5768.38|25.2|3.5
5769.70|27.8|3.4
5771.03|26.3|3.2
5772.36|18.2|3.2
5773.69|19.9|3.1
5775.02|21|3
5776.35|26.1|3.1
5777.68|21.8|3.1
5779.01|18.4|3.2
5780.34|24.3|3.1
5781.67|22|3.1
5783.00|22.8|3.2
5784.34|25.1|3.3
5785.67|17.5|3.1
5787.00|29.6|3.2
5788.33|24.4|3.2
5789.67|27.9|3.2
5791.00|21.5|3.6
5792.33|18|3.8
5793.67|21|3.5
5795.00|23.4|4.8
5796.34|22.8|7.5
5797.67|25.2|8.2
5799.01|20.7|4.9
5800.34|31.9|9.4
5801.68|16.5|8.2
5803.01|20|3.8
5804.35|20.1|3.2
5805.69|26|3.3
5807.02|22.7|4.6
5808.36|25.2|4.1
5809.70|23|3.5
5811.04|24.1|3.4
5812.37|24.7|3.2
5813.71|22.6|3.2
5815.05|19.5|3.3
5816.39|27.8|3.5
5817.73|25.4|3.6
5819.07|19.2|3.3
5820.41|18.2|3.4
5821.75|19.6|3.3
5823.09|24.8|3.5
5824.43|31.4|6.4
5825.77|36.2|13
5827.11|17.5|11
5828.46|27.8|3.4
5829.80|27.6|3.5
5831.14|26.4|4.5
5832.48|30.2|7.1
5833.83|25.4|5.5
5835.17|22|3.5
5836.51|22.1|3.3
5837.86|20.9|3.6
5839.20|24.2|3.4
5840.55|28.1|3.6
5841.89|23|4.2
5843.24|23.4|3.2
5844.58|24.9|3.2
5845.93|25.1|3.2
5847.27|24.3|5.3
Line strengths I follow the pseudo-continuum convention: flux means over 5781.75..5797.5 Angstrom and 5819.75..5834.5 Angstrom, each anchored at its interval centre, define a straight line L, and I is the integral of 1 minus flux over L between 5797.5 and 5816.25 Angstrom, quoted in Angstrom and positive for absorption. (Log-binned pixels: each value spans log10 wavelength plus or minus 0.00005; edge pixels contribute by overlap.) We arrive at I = 1.0 Angstrom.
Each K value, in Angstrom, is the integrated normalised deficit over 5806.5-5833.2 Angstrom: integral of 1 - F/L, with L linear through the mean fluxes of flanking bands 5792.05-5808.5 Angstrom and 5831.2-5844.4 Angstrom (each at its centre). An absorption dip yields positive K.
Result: -1.3 Angstrom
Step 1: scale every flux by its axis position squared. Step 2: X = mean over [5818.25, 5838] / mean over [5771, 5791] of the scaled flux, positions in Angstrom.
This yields 1.10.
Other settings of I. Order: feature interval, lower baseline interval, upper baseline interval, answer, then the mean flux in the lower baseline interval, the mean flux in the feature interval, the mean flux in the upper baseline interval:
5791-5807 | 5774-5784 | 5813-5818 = 0.53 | 22.3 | 22.3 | 23.7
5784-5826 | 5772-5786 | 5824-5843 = 0.28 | 21.7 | 23.5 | 25.8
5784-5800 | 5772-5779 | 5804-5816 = -0.73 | 21.3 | 23.2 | 23.3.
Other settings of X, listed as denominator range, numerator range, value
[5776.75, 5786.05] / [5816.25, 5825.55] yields 1.12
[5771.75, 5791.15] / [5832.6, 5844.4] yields 1.08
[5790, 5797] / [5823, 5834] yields 1.29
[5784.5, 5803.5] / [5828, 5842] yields 1.12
